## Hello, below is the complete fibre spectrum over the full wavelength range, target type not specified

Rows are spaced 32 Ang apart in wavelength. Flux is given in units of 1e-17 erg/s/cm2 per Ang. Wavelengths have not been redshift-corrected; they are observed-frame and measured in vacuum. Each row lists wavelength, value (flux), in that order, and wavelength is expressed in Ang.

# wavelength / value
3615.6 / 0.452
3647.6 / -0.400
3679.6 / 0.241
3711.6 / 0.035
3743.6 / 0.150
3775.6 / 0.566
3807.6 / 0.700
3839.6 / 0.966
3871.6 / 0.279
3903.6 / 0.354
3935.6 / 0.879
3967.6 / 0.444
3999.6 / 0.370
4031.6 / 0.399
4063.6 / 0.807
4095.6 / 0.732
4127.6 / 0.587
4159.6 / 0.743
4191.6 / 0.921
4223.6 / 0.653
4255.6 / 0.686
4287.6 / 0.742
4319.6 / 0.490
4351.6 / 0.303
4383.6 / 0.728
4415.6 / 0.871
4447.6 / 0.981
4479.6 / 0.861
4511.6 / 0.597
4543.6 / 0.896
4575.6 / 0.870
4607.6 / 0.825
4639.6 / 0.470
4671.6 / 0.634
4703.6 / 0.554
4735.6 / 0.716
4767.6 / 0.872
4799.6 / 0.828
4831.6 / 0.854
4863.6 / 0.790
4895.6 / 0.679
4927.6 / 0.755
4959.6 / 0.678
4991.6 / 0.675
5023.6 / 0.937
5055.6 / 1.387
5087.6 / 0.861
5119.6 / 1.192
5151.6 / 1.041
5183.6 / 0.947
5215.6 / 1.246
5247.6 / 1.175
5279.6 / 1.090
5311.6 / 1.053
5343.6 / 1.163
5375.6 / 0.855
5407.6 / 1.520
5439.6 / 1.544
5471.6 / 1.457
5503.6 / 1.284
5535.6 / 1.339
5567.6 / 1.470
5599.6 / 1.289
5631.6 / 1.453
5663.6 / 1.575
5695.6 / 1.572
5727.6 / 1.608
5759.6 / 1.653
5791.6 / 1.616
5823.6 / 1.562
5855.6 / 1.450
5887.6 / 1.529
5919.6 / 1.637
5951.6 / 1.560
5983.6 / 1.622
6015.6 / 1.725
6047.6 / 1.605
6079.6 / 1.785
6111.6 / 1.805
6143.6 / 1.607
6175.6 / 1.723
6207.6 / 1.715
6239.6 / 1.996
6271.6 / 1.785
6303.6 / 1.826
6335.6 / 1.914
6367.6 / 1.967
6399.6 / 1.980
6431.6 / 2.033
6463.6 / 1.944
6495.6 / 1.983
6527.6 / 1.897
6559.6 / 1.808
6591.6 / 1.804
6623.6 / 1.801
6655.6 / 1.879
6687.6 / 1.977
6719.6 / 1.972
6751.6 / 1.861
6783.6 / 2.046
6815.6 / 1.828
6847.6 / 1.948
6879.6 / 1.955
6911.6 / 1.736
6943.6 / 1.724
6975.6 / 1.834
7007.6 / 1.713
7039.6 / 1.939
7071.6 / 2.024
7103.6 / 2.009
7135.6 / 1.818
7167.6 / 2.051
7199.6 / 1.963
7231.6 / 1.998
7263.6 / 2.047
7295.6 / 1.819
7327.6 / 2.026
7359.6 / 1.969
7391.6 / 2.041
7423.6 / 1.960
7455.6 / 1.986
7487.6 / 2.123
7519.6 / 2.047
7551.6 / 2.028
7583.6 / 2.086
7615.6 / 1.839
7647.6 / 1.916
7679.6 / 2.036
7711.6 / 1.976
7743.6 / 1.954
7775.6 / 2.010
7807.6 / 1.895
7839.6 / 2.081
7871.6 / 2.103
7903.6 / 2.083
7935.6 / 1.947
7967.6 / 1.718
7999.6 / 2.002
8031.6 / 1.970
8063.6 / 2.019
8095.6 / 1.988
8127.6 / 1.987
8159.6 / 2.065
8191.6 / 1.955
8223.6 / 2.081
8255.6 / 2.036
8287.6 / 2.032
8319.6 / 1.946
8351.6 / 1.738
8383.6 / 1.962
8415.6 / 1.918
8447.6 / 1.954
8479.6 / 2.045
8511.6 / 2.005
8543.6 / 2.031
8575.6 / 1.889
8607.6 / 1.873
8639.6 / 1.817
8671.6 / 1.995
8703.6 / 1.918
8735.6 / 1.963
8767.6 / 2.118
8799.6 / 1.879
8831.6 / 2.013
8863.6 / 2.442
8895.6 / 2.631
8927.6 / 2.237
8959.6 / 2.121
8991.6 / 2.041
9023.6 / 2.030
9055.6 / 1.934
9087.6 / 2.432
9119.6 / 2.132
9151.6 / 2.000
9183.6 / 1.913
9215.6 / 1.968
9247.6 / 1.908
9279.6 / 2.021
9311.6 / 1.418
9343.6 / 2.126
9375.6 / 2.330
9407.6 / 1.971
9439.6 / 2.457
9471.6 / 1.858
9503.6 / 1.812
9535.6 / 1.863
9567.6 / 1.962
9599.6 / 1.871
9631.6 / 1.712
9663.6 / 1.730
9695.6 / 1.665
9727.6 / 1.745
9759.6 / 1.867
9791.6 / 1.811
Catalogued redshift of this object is 0.353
